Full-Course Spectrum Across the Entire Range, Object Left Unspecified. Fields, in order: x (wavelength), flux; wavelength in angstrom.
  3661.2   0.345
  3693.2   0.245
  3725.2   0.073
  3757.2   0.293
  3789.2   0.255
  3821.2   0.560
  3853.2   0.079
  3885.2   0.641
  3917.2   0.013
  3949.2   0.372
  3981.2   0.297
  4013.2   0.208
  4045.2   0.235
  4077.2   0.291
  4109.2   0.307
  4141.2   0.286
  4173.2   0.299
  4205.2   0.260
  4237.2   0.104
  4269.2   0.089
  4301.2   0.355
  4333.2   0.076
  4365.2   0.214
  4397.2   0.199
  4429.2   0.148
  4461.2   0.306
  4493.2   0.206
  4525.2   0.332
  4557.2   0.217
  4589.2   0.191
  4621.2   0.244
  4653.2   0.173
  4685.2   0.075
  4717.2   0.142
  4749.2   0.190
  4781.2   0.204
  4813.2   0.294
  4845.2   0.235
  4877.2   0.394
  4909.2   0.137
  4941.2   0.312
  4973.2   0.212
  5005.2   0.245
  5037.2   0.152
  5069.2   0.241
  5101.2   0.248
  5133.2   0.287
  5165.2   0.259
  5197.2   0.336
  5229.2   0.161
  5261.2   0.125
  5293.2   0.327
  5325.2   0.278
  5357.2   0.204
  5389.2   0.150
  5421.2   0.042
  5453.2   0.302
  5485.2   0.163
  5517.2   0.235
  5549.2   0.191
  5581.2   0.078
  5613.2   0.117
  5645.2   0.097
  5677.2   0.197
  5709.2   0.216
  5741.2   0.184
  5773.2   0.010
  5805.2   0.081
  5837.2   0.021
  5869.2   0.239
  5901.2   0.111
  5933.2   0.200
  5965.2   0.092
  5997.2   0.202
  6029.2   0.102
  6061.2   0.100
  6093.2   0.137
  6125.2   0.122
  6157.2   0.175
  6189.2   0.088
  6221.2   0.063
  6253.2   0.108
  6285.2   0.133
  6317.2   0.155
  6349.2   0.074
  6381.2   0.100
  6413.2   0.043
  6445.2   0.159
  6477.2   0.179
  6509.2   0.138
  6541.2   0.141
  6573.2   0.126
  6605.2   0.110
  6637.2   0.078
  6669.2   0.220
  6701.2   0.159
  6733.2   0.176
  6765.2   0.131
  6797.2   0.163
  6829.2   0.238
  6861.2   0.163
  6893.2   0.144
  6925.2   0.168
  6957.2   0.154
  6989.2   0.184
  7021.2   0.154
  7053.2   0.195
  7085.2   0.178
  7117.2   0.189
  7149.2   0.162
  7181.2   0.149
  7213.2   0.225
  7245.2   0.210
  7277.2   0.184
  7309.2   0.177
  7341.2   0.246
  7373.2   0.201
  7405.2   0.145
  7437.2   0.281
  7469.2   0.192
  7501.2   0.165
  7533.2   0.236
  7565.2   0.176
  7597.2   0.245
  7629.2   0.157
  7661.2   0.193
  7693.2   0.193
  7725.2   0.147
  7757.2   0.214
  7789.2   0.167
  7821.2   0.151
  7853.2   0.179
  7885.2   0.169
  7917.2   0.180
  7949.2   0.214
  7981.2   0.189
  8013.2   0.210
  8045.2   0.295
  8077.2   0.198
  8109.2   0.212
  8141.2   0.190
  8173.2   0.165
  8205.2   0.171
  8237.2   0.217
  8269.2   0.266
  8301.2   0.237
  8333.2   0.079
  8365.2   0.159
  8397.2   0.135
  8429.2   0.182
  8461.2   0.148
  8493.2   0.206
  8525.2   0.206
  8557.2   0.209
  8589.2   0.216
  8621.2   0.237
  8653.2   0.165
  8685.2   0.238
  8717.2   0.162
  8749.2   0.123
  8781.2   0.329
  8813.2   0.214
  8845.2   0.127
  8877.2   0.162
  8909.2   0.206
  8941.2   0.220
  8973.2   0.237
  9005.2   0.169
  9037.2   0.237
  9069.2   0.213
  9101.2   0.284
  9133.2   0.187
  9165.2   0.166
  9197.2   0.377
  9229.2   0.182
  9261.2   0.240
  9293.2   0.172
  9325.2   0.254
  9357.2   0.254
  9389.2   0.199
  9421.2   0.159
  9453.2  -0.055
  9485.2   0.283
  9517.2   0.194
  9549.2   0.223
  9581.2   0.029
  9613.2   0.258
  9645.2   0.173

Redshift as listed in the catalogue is 0.84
